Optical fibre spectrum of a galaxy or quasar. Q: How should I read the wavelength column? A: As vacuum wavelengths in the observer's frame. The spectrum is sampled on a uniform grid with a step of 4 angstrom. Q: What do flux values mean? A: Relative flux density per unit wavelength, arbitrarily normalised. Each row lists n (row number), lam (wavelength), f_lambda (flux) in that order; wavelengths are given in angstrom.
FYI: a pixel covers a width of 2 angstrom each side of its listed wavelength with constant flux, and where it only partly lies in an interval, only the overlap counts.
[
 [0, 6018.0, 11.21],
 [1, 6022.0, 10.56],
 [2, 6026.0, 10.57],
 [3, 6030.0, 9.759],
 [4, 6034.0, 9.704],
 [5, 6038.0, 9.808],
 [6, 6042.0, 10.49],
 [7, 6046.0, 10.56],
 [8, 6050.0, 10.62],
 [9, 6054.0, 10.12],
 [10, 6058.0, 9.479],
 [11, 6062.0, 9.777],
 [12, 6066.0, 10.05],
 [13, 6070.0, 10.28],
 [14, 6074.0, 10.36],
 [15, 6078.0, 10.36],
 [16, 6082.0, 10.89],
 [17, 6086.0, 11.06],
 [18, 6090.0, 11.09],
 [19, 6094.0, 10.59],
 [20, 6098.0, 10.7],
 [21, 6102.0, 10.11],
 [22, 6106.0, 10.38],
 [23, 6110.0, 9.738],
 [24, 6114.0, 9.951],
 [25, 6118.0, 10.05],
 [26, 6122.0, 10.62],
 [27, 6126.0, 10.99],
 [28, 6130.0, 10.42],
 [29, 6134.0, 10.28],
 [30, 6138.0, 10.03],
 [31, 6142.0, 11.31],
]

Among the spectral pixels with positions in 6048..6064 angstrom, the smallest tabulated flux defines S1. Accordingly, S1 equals 9.479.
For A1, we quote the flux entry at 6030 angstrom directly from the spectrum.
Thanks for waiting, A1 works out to 9.759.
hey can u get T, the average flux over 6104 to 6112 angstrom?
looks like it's 10.1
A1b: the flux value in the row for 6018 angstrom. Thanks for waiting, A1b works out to 11.21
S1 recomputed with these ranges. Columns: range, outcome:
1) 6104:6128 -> 9.738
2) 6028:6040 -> 9.704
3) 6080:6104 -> 10.11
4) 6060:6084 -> 9.777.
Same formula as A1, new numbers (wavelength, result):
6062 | 9.777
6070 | 10.28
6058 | 9.479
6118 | 10.05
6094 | 10.59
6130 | 10.42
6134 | 10.28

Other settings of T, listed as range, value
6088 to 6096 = 10.8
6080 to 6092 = 11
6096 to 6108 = 10.4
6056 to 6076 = 9.99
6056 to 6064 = 9.63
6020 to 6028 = 10.6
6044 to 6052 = 10.6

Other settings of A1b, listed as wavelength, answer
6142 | 11.31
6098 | 10.7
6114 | 9.951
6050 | 10.62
